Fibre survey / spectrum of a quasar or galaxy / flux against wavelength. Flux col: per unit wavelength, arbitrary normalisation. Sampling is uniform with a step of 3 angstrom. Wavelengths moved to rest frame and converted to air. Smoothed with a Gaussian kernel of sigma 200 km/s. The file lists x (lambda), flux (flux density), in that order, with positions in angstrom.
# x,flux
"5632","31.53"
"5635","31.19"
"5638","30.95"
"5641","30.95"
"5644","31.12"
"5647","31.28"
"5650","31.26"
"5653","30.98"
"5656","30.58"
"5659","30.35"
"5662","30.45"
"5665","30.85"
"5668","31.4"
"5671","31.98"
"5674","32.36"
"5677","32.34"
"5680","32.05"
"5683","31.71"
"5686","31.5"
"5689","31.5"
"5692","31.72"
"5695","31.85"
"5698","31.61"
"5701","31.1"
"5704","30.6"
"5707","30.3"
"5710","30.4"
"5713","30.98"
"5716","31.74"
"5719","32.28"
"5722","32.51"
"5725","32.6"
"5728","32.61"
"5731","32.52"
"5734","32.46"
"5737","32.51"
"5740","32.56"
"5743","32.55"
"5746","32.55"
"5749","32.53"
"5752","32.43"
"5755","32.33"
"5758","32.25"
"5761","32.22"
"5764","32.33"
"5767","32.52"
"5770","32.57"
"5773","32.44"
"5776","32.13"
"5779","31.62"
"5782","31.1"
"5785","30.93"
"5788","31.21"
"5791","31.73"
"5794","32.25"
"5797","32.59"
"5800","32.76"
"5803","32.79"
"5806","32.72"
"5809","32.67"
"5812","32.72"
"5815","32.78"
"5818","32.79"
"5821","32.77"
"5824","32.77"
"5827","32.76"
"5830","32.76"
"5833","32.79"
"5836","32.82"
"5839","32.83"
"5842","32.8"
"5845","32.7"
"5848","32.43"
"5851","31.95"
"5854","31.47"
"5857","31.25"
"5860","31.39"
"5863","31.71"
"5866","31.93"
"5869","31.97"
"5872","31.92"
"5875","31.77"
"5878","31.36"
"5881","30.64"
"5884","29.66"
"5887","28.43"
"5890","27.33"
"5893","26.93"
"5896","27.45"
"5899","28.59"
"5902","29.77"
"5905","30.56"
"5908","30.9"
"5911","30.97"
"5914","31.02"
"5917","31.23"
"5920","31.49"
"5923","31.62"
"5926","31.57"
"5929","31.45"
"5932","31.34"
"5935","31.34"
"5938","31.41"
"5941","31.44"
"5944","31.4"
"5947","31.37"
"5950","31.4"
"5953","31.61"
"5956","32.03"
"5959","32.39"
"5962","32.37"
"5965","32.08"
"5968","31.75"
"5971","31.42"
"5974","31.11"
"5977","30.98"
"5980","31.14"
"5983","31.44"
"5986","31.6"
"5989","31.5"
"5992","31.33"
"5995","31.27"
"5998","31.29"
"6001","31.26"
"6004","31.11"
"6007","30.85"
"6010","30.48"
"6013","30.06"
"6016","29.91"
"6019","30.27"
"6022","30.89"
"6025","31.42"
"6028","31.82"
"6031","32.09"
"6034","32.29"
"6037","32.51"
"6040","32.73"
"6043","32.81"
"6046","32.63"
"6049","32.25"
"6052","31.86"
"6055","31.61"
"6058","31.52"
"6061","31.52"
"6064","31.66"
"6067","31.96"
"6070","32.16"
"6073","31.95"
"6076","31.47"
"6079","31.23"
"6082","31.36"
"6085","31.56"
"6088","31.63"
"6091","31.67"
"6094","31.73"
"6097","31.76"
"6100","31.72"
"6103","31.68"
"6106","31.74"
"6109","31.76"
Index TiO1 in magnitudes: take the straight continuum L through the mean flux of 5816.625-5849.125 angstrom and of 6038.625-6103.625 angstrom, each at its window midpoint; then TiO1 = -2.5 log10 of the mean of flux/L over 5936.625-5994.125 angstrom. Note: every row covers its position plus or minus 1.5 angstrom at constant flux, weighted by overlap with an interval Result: 0.02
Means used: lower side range 32.8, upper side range 31.8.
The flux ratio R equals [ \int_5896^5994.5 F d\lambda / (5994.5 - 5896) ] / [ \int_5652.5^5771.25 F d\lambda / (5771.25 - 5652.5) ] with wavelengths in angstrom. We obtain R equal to 0.98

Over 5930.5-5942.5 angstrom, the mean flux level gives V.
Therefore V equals 31.4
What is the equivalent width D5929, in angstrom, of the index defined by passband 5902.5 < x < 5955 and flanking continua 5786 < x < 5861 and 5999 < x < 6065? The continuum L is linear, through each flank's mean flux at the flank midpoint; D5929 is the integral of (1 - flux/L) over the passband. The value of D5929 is 1.1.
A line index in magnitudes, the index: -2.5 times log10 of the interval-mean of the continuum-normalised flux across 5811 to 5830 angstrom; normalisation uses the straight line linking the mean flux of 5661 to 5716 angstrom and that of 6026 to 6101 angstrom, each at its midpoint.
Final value -0.04 mag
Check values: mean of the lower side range 31.4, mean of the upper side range 31.9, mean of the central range 32.8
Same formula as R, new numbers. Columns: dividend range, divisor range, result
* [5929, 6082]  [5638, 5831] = 0.99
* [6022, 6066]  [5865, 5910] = 1.07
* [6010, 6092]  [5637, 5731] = 1.01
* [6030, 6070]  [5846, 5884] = 1.02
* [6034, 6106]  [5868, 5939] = 1.05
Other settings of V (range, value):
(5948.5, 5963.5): 32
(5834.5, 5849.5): 32.7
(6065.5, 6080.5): 31.8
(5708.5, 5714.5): 30.7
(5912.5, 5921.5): 31.2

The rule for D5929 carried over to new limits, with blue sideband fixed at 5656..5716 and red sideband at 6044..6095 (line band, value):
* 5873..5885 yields 0.2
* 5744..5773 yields -0.9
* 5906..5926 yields 0.2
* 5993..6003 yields 0.1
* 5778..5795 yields 0.0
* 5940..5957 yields 0.0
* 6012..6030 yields 0.5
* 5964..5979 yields 0.1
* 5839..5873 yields -0.5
